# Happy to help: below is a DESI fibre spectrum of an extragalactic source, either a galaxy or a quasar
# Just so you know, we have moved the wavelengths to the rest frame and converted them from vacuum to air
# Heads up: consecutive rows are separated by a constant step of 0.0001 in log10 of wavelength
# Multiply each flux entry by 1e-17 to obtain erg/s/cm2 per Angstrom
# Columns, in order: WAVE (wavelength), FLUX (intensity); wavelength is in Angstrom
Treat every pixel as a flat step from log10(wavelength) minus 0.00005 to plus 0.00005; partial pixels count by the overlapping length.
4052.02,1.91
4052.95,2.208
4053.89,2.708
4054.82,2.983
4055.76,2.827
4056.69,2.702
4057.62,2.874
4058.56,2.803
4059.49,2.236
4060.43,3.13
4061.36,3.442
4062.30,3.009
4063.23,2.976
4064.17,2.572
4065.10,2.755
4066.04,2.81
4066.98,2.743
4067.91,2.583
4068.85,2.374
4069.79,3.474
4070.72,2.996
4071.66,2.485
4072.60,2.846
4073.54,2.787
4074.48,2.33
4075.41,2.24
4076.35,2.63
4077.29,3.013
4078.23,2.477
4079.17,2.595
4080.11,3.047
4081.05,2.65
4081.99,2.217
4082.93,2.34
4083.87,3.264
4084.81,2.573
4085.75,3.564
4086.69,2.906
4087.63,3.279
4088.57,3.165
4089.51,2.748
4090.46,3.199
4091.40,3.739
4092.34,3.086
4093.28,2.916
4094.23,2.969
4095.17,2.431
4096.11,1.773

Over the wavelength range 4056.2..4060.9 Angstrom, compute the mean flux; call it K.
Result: 2.75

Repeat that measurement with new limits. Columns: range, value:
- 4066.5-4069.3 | 2.57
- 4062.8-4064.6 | 2.77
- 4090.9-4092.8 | 3.42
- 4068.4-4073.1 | 2.83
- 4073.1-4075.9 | 2.45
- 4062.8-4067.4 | 2.77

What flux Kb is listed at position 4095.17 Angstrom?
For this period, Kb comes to 2.431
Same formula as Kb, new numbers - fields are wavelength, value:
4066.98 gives 2.743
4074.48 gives 2.33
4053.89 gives 2.708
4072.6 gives 2.846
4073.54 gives 2.787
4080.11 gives 3.047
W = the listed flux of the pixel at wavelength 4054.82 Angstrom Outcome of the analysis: 2.983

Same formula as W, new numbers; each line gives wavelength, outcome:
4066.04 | 2.81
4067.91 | 2.583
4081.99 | 2.217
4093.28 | 2.916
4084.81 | 2.573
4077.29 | 3.013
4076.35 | 2.63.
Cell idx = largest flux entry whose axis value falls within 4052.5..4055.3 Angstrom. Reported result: 2.983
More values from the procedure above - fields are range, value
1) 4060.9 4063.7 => 3.442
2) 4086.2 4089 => 3.279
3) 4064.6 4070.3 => 3.474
